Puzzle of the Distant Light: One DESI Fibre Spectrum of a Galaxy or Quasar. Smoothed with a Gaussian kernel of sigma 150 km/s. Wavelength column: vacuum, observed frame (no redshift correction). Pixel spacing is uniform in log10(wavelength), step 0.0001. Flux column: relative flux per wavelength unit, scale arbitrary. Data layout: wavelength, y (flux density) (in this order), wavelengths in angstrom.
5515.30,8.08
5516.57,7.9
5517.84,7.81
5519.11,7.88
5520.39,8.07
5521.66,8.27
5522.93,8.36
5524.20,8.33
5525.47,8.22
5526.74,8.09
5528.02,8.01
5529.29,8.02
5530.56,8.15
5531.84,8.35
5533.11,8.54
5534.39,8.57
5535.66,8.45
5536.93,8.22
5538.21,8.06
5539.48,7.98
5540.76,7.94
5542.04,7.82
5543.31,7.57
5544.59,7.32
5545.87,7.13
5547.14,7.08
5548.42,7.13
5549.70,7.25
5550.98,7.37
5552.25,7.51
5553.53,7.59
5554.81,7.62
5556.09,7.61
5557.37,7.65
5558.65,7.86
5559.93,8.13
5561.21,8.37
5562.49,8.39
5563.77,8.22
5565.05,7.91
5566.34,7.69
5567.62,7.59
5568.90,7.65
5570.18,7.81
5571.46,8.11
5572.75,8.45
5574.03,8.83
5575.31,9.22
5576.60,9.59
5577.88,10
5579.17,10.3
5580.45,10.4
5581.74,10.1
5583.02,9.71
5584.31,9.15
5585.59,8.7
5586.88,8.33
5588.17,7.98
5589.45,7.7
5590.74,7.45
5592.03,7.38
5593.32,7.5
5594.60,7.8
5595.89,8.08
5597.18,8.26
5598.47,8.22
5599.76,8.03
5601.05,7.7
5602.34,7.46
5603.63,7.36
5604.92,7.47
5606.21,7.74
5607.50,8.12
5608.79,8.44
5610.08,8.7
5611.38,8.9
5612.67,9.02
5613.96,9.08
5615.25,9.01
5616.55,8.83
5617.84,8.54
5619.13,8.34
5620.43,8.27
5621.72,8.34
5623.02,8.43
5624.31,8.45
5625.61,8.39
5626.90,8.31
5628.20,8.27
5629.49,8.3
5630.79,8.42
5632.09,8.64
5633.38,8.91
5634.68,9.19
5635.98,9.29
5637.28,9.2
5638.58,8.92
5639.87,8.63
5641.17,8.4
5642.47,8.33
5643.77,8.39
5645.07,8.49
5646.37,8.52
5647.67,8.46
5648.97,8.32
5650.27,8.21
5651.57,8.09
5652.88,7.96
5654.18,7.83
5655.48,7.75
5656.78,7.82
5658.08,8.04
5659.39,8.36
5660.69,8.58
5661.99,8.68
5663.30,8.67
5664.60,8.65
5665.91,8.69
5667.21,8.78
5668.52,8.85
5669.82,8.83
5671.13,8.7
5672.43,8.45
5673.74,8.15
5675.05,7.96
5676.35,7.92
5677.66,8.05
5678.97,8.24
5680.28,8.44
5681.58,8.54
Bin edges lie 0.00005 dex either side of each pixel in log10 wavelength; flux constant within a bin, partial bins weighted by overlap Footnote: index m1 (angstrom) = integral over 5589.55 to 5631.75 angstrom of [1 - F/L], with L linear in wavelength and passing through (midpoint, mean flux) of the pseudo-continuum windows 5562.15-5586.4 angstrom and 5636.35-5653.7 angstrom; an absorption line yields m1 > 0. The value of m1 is 2.1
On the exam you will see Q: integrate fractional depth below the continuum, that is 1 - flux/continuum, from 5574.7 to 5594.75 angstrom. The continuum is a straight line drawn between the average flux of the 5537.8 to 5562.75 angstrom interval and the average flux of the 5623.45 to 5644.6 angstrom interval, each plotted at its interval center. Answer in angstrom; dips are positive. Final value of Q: -2.01 angstrom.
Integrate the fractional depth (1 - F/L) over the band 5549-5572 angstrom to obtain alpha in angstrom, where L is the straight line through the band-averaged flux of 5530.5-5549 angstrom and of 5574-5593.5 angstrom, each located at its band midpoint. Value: 1.6 angstrom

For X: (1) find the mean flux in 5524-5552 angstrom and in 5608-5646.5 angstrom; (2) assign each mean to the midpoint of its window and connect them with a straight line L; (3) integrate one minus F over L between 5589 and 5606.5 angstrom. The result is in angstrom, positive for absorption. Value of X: 1.4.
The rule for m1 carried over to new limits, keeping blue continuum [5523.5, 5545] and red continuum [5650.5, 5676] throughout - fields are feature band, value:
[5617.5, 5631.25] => -0.14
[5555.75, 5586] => -1.76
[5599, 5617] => -0.05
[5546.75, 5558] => 0.98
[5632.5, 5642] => -0.70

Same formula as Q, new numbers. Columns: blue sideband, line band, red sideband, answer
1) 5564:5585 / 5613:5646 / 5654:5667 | -0.3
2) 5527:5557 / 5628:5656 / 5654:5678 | -0.8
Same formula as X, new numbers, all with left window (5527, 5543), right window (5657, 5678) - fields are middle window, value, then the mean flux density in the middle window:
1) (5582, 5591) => -0.3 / 8.55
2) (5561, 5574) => 0.3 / 8.05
